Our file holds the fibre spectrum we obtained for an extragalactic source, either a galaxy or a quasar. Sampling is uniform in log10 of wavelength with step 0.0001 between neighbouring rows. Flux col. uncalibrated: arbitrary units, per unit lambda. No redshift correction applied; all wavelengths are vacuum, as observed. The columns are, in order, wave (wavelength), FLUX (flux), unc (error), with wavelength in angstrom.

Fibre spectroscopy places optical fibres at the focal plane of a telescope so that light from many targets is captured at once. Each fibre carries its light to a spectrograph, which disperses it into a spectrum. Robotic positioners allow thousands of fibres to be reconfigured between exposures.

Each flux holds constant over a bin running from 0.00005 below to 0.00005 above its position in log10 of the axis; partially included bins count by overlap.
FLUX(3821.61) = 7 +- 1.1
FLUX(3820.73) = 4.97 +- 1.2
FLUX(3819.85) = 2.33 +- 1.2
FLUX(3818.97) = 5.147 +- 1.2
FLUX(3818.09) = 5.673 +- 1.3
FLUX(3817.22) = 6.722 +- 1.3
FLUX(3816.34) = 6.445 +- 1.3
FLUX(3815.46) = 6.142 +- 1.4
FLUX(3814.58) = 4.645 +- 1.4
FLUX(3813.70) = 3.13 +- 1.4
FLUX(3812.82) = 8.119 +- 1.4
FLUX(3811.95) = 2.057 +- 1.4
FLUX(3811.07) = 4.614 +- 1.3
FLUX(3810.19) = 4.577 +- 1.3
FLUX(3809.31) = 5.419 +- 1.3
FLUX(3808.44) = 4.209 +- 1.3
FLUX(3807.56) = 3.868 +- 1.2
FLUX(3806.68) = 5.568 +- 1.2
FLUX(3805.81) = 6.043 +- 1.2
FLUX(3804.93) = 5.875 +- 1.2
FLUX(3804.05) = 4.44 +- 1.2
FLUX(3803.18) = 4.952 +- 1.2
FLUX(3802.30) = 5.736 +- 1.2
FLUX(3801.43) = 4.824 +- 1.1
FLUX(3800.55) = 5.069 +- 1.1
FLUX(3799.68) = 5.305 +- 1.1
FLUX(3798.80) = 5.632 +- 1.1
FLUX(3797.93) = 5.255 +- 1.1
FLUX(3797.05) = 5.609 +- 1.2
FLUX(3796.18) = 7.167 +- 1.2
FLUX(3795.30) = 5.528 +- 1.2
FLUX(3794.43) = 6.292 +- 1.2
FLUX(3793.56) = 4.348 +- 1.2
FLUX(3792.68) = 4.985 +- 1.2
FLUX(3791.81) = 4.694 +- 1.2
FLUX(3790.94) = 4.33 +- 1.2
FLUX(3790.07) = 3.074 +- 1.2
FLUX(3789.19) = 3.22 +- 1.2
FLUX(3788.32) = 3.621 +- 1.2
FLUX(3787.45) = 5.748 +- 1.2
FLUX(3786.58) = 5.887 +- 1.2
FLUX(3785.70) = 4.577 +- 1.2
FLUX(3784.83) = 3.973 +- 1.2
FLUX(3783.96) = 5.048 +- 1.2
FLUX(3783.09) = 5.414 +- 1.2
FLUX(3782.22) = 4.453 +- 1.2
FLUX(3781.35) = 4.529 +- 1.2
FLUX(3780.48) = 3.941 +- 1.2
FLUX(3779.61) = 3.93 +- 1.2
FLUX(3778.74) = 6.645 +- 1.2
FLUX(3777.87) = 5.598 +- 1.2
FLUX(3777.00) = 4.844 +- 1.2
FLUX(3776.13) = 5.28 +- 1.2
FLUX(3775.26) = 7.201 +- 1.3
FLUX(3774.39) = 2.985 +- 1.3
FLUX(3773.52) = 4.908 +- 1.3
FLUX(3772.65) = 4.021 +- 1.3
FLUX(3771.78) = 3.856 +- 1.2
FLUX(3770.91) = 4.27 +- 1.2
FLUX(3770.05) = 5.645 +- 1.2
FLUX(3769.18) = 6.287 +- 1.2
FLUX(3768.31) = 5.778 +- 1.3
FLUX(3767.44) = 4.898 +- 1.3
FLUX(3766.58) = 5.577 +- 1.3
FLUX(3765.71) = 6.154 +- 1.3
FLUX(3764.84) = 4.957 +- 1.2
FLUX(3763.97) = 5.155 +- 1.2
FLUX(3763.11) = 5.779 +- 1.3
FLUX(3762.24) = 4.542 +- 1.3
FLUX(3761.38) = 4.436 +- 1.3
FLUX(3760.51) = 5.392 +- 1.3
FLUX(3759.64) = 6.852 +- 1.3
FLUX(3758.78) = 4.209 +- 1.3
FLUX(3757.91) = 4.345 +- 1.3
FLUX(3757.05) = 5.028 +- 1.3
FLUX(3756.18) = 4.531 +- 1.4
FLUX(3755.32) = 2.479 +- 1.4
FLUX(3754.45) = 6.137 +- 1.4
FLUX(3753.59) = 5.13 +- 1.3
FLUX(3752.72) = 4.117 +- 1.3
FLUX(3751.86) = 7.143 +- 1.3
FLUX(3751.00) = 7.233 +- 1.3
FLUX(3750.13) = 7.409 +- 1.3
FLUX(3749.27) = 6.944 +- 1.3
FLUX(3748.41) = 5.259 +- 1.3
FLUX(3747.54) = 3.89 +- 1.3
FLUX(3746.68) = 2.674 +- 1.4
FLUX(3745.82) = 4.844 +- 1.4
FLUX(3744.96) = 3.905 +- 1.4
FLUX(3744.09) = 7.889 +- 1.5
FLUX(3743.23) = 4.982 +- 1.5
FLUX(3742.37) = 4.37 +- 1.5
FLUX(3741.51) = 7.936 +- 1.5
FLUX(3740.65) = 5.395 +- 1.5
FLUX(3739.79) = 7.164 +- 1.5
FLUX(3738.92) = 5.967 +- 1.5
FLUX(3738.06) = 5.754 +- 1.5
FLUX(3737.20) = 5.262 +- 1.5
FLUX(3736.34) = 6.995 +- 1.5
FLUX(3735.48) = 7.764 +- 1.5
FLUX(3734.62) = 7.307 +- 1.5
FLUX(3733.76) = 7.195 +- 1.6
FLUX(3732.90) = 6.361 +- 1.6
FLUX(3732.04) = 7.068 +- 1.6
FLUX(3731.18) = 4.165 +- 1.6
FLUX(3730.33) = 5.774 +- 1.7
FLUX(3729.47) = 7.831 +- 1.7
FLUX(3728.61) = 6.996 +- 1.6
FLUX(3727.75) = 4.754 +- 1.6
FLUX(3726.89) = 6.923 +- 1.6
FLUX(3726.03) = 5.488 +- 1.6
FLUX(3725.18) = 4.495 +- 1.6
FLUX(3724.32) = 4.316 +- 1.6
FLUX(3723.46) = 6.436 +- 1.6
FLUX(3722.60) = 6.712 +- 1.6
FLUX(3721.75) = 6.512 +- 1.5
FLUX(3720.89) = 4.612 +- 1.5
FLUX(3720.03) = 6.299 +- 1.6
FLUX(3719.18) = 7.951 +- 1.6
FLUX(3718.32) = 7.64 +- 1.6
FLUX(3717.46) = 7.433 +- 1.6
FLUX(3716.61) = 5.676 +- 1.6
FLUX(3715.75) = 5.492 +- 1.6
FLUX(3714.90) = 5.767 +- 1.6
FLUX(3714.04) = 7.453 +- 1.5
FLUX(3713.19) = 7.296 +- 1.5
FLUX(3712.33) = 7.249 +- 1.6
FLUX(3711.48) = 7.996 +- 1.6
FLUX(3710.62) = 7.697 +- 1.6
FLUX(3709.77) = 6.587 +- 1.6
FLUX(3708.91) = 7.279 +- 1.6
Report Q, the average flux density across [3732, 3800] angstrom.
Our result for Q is 5.31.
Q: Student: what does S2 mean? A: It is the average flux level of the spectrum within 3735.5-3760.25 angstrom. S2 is 5.53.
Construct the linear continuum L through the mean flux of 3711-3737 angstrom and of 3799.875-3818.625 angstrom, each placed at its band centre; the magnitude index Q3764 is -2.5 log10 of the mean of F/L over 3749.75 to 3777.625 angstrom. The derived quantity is 0.13 mag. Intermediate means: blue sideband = 6.46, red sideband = 5.15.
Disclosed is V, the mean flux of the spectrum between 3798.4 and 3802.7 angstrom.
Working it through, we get 5.31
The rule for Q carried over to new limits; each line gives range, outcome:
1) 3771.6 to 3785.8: 4.8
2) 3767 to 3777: 5.01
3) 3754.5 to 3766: 4.94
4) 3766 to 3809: 5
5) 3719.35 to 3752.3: 6.02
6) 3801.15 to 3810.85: 5.04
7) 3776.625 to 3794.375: 4.68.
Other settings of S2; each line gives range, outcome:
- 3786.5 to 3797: 4.9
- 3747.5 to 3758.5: 5.39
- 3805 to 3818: 5.15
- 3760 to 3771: 5.34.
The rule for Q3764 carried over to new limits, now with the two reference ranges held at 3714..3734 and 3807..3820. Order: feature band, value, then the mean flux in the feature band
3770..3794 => 0.15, 4.67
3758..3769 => 0.07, 5.3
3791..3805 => -0.03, 5.32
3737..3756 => 0.07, 5.53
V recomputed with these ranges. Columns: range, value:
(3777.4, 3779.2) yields 6.07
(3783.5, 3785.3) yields 4.54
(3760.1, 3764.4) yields 5.07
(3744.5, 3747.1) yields 3.84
